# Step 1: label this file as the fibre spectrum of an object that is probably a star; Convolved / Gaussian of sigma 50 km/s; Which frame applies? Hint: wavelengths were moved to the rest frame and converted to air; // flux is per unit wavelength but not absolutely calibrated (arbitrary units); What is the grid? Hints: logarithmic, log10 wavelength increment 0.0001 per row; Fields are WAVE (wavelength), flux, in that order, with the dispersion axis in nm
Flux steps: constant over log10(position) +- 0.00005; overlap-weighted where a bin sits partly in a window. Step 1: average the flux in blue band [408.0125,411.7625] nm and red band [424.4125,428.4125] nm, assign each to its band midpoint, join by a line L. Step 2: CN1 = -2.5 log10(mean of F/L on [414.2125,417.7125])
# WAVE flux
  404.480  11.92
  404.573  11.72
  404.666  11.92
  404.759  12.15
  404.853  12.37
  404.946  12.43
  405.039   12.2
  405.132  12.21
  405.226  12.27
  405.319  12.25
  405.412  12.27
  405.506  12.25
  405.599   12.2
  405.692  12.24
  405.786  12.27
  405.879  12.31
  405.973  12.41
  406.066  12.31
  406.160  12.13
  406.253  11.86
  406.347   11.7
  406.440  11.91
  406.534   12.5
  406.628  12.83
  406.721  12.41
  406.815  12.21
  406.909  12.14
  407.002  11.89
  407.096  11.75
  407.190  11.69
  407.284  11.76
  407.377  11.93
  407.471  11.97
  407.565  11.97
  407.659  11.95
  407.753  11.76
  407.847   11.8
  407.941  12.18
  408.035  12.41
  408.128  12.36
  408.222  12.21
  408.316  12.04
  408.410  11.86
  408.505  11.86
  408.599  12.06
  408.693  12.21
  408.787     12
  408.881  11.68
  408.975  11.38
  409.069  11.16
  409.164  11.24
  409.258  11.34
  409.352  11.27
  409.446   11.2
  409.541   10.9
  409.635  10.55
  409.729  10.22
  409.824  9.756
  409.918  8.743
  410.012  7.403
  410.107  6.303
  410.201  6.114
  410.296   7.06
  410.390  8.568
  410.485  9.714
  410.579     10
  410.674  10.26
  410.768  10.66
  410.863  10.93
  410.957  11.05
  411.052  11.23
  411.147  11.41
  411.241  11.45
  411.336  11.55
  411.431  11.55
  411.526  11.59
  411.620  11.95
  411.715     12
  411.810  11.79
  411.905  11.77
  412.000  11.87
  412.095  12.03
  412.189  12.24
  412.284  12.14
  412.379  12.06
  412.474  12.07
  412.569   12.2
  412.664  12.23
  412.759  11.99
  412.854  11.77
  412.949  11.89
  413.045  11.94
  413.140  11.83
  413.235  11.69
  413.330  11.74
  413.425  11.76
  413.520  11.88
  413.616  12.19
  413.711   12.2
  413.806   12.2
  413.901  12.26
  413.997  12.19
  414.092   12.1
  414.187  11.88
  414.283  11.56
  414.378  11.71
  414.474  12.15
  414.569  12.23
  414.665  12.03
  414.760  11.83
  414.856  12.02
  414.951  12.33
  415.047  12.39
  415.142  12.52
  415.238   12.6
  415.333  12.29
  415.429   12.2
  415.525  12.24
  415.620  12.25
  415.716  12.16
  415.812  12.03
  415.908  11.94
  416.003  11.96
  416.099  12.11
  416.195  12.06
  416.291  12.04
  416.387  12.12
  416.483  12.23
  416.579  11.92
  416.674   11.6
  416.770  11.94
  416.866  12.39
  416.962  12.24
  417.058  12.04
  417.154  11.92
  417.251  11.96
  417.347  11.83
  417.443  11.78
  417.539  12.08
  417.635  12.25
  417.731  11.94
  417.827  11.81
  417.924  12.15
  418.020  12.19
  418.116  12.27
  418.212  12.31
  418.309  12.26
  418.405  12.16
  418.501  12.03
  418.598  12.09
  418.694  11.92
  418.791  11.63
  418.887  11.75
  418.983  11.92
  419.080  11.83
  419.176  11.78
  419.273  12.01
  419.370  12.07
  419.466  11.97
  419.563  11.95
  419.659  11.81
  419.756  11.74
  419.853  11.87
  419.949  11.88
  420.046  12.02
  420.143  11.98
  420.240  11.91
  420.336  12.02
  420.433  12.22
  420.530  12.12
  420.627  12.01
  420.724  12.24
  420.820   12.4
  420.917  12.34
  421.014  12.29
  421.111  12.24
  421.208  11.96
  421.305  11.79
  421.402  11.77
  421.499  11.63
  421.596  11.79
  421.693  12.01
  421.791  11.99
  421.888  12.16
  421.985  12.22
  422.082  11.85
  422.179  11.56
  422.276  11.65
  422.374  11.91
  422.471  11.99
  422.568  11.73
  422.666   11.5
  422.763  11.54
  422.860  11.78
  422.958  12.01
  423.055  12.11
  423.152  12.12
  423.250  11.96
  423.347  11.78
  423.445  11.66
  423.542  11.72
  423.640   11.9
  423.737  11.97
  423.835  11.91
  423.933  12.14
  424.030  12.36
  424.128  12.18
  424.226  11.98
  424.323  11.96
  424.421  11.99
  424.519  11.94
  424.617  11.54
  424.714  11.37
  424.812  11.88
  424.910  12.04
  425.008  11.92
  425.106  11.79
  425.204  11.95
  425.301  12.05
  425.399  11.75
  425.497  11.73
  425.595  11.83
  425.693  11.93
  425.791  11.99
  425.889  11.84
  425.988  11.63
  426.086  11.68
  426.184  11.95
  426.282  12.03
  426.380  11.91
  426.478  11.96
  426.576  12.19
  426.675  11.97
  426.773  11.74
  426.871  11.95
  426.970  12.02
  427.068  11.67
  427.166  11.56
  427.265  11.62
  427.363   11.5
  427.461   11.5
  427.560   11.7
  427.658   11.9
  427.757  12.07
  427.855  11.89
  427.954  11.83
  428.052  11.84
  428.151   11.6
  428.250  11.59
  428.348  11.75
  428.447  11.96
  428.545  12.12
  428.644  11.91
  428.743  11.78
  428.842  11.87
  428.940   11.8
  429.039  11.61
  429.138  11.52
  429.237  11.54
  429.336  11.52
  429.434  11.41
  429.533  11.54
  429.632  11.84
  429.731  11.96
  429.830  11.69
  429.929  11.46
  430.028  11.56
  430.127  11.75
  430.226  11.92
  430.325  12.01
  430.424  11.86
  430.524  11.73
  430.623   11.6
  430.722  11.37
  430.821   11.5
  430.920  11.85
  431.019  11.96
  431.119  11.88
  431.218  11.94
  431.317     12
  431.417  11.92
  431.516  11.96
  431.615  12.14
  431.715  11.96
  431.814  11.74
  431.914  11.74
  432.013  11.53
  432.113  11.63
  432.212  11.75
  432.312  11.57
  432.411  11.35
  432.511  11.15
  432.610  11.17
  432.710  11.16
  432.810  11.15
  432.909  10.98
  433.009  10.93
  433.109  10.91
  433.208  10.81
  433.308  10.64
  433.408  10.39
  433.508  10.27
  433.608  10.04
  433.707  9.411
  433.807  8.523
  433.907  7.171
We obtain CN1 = -0.089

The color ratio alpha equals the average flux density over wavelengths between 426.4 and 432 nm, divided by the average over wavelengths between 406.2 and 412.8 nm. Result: 1.04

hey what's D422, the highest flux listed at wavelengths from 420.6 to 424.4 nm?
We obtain 12.4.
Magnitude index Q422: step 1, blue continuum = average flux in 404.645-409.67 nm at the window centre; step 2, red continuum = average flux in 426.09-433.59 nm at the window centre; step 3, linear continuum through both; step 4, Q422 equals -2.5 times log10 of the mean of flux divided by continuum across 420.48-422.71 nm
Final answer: -0.02 mag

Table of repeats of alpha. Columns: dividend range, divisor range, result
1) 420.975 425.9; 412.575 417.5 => 0.99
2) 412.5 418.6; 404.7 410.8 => 1.06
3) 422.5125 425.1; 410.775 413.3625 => 1.01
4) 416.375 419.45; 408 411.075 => 1.14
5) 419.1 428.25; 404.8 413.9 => 1.03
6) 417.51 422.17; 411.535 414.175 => 1.00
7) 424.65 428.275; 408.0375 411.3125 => 1.12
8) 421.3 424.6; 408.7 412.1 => 1.13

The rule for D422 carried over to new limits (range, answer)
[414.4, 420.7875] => 12.6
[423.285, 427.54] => 12.36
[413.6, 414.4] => 12.26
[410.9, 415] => 12.33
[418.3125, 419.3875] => 12.16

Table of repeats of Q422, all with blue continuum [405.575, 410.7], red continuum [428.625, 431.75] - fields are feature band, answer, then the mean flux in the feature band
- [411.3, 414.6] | -0.06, 11.9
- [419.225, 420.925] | -0.05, 12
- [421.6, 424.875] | -0.03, 11.9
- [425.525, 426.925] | -0.02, 11.9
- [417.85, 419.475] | -0.05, 12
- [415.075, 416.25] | -0.07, 12.2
